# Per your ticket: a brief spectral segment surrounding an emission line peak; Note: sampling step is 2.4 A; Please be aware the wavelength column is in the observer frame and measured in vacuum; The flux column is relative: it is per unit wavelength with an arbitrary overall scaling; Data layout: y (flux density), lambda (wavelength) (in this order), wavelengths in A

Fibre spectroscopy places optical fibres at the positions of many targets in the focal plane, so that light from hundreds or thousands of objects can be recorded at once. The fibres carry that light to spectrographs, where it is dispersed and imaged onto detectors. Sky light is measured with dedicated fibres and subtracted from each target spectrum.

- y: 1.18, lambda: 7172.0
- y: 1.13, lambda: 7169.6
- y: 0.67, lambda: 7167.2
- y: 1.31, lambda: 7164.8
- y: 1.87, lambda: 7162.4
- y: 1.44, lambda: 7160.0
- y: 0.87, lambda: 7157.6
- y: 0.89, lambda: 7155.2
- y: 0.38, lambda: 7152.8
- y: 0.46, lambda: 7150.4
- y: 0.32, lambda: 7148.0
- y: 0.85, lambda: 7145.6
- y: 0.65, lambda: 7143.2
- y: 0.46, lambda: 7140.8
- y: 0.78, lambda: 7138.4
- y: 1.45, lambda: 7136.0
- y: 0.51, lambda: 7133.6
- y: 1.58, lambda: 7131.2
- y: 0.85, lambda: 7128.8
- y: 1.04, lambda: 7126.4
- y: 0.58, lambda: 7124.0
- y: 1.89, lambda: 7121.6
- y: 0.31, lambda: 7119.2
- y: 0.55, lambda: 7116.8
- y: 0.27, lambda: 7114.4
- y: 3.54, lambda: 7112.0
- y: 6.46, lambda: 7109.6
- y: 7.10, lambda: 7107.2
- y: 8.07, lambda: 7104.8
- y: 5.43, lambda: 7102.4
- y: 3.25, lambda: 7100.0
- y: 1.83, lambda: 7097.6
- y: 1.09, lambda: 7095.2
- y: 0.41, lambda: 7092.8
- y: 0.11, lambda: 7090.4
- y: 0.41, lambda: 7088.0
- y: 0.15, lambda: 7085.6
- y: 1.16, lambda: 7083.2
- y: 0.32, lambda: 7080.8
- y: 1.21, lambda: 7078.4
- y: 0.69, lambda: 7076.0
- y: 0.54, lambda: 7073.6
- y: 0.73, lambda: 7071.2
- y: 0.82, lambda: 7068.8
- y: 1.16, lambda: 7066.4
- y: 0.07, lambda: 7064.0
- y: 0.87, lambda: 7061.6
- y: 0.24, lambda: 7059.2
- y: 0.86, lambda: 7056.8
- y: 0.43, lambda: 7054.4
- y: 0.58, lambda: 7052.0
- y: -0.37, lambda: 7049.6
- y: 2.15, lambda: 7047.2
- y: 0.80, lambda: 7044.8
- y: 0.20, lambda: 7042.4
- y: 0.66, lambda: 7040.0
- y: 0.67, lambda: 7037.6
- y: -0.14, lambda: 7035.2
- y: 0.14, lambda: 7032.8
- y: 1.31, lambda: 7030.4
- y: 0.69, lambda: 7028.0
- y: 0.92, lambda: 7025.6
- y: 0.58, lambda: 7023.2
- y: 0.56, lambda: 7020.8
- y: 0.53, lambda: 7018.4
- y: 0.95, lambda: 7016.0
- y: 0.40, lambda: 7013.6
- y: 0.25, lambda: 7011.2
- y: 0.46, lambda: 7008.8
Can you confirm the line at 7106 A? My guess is [O II]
